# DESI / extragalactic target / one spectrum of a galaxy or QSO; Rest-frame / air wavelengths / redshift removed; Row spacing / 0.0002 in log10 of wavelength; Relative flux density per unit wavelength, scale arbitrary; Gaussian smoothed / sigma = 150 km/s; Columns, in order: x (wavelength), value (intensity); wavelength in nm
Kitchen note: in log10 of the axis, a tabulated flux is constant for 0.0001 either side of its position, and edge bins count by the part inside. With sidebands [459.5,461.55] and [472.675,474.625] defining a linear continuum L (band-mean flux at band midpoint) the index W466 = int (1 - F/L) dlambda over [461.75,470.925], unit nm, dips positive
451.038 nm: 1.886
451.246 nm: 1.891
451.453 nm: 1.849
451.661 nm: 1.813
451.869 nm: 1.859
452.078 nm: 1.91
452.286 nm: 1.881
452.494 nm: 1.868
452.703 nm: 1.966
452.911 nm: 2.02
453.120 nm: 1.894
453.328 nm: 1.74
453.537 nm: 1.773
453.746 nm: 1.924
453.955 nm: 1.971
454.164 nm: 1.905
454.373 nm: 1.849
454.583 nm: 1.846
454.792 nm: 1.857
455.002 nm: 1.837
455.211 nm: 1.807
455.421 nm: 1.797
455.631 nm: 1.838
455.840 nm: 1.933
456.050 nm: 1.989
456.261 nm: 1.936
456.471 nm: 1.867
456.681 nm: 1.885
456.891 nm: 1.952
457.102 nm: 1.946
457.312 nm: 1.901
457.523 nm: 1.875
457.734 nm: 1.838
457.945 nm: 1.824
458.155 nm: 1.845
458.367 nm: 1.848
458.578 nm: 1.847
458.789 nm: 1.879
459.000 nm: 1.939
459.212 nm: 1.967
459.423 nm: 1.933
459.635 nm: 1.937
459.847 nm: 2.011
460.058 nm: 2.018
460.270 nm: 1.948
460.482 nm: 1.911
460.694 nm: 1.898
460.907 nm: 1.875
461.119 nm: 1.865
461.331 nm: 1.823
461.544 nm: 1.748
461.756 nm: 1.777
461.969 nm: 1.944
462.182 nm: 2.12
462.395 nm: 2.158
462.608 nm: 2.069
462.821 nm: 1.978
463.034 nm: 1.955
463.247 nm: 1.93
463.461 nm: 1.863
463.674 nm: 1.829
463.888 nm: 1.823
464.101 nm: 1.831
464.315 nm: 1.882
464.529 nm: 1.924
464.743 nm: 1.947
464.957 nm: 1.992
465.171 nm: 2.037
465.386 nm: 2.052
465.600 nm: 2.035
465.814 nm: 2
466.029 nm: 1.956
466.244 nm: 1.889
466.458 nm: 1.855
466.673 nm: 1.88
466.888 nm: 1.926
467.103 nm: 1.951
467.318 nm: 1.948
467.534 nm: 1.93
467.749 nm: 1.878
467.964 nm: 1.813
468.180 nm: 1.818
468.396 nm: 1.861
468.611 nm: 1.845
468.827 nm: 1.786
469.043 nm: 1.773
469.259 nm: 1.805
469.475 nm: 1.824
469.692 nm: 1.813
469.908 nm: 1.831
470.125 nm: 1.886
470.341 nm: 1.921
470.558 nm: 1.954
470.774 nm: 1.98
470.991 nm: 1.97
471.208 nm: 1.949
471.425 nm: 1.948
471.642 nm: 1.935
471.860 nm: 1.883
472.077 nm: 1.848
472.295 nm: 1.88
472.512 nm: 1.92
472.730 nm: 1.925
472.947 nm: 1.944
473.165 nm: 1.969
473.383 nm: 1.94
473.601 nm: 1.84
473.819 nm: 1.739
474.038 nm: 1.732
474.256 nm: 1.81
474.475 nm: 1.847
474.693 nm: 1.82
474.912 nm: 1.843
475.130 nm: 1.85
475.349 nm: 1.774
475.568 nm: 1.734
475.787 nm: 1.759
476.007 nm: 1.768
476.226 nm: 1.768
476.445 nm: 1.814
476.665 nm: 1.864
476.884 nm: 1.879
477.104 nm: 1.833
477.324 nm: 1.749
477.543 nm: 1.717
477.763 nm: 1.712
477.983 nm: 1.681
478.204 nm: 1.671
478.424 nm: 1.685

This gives -0.131 nm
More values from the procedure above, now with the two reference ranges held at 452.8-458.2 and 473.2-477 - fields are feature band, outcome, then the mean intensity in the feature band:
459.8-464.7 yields -0.17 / 1.92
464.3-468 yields -0.20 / 1.94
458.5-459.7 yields -0.03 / 1.92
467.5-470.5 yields -0.01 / 1.84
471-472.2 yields -0.06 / 1.92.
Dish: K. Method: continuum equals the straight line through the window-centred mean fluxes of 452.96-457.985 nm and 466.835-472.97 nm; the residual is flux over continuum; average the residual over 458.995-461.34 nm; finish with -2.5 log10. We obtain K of -0.03 mag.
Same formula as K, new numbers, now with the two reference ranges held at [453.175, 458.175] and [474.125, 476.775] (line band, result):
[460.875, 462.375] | -0.02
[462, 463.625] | -0.09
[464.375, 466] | -0.09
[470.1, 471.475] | -0.07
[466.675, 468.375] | -0.03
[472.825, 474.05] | -0.04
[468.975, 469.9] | 0.01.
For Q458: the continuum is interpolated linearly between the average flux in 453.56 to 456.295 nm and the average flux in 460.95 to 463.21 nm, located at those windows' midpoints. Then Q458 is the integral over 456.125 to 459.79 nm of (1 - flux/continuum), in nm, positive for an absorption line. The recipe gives 0.02 nm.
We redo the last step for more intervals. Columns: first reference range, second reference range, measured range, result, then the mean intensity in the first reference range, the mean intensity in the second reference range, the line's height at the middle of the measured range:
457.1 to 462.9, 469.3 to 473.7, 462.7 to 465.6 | -0.026 nm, 1.92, 1.91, 1.91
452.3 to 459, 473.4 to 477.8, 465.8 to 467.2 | -0.063 nm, 1.88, 1.8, 1.84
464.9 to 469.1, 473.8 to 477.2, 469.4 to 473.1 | -0.101 nm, 1.91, 1.8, 1.86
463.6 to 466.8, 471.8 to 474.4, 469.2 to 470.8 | 0.016 nm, 1.93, 1.87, 1.89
